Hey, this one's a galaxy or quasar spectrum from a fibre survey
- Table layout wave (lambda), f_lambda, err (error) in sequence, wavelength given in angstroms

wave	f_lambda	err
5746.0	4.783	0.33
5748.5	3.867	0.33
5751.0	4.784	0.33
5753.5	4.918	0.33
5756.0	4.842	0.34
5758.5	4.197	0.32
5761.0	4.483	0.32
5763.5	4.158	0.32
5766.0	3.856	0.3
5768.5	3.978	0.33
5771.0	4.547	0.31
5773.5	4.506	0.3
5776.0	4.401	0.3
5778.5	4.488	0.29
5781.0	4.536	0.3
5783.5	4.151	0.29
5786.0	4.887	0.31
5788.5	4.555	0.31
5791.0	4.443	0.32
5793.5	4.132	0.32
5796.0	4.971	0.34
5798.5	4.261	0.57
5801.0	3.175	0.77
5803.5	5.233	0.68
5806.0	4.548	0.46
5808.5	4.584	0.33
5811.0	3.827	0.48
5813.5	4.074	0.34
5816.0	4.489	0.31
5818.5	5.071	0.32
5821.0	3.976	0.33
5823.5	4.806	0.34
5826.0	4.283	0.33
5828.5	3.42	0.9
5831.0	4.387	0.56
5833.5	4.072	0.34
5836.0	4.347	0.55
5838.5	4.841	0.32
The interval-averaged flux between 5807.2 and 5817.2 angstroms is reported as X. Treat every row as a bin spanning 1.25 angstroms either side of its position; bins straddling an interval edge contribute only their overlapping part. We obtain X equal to 4.24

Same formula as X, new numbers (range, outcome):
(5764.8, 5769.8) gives 3.92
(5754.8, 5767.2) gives 4.31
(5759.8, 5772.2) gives 4.2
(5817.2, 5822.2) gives 4.53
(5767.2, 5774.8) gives 4.34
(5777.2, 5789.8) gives 4.52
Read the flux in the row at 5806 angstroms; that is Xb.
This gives 4.548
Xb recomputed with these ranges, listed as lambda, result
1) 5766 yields 3.856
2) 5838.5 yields 4.841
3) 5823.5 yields 4.806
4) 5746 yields 4.783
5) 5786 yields 4.887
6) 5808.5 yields 4.584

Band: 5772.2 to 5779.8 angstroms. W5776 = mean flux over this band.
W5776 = 4.47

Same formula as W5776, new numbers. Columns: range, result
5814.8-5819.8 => 4.77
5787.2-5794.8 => 4.38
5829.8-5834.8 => 4.23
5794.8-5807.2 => 4.44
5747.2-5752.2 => 4.33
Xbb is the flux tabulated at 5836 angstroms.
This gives 4.347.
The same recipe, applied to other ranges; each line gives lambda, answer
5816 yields 4.489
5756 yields 4.842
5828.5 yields 3.42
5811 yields 3.827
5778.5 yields 4.488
